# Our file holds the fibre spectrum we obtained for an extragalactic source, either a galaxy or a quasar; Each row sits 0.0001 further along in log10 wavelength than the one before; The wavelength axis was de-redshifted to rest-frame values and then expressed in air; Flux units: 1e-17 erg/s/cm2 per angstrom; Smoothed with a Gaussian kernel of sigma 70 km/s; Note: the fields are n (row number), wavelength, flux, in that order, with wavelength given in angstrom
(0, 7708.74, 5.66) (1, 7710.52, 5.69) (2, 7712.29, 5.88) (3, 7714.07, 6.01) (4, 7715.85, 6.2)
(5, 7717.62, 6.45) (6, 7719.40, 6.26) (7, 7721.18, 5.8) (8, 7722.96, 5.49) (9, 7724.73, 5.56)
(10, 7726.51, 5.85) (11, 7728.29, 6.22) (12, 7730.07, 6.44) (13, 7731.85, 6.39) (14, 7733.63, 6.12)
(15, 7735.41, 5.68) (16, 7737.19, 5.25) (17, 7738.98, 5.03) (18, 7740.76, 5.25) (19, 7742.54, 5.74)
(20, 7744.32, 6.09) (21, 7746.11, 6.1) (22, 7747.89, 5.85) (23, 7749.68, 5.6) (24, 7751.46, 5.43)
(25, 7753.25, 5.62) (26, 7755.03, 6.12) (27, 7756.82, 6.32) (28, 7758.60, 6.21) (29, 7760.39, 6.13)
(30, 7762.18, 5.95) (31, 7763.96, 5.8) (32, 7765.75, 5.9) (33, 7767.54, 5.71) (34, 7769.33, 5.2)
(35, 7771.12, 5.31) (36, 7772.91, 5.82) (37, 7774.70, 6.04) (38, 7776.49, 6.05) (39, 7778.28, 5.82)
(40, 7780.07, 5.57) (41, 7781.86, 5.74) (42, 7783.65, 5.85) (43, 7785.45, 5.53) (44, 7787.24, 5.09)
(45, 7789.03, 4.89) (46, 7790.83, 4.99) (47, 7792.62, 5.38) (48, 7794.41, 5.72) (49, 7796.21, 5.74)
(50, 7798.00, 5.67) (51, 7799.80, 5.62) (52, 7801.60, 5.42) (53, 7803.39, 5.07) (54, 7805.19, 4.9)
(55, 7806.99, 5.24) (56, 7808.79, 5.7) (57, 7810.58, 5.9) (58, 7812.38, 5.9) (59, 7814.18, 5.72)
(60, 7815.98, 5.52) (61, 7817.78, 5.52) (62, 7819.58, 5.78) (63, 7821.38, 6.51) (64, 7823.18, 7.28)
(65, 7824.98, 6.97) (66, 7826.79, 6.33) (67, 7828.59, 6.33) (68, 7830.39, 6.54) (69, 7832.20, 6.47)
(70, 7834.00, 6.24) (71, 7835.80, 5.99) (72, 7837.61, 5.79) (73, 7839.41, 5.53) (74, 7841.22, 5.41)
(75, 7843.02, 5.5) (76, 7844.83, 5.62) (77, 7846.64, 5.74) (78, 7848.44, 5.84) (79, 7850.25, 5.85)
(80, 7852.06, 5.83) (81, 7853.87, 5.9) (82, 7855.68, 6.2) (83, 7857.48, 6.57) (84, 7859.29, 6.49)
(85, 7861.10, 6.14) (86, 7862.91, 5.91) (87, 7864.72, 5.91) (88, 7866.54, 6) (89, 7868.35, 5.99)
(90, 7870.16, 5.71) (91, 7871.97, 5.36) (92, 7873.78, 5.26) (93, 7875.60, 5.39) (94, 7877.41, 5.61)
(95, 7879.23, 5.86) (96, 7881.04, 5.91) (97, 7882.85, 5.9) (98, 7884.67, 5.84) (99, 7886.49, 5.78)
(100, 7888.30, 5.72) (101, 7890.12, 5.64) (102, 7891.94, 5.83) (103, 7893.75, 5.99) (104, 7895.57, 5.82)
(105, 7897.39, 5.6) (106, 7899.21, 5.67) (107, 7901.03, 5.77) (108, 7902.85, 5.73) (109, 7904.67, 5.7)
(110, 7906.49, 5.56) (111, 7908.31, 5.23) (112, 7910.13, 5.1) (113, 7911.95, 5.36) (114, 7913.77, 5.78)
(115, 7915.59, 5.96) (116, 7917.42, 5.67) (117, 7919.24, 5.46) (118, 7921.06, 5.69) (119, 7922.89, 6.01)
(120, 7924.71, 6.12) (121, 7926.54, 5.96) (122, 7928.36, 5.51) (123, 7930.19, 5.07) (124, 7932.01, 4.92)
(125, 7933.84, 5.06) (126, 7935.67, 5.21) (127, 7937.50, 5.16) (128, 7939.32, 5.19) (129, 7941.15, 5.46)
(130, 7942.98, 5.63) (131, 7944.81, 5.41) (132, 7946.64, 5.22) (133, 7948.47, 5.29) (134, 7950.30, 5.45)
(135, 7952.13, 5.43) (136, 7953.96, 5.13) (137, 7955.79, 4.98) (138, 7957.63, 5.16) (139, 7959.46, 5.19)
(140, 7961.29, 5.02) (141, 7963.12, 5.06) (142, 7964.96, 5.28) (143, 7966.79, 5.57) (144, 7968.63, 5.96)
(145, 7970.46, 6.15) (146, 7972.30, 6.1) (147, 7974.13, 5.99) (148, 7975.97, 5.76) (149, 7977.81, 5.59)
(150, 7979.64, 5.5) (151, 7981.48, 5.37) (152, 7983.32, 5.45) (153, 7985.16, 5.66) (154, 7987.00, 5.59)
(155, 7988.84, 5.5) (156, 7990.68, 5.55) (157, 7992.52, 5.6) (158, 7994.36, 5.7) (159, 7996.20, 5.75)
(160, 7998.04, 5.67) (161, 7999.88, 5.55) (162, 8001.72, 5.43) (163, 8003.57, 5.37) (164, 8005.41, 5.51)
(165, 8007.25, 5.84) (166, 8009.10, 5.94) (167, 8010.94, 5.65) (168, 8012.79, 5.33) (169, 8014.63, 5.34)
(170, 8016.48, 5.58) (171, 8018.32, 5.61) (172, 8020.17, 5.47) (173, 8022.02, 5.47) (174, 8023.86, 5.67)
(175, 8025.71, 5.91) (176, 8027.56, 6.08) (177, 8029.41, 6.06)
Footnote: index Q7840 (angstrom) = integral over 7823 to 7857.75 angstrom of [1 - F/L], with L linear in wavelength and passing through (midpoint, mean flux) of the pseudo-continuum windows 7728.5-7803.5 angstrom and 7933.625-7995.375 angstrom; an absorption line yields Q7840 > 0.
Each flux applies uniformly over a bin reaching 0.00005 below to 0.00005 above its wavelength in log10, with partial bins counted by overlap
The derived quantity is -2.8 angstrom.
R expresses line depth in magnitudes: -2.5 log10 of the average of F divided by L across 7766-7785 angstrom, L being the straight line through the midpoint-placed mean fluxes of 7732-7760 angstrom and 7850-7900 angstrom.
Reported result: 0.02 mag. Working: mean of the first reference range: 5.78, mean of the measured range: 5.71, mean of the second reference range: 5.85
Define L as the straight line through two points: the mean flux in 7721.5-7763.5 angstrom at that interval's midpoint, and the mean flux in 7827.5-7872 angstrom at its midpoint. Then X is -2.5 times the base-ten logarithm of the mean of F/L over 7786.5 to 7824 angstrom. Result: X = 0.06 mag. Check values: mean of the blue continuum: 5.85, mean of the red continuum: 5.97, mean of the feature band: 5.6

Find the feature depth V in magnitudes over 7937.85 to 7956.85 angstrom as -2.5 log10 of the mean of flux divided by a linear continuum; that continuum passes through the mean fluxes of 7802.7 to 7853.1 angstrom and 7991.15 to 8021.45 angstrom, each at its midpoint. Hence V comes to 0.07 mag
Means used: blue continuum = 5.9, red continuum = 5.58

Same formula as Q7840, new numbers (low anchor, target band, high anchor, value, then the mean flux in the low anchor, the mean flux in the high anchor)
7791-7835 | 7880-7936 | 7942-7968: -1.59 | 5.88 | 5.28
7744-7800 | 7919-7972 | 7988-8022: 1.86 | 5.71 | 5.57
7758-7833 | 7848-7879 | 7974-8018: -0.90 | 5.78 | 5.59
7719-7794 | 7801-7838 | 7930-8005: -2.06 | 5.74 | 5.45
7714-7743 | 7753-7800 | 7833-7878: 1.25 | 5.87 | 5.83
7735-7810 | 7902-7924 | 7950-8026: -0.15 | 5.62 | 5.54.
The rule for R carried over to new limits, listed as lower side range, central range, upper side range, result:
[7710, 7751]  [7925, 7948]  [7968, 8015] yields 0.071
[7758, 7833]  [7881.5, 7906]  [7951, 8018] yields -0.022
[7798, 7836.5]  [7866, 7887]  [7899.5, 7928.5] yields 0.012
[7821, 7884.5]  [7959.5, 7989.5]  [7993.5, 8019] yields 0.017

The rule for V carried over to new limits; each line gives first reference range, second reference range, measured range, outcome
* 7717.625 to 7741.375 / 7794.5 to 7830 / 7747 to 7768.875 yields -0.01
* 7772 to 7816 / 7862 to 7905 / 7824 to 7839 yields -0.12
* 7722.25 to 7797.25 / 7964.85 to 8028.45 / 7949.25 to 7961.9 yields 0.09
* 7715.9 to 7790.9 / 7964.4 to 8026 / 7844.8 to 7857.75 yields -0.04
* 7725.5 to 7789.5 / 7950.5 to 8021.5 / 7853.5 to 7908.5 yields -0.03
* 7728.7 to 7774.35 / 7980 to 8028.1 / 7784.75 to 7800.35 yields 0.07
